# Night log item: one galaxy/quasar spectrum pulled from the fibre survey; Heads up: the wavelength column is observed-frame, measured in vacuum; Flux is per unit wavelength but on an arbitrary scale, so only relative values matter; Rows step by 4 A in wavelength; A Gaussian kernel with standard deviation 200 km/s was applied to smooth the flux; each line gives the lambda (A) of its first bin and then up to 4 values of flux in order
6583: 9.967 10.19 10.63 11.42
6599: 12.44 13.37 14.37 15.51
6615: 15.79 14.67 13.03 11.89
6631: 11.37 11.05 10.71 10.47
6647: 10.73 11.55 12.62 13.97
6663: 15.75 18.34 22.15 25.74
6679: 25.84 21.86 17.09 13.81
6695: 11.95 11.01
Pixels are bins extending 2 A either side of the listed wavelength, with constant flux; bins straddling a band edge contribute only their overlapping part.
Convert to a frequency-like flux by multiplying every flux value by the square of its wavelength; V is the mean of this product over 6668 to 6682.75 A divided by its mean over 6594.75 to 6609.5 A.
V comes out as 1.9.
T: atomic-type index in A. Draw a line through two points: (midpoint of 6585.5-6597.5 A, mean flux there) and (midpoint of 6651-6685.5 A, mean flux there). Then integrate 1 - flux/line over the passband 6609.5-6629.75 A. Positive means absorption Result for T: -0.4 A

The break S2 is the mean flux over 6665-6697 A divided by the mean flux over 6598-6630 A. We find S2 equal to 1.41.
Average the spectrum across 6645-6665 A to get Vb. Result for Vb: 12.9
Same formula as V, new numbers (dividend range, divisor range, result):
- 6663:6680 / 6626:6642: 1.99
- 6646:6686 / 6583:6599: 1.70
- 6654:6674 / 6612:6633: 1.30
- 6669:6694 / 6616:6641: 1.72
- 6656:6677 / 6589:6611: 1.51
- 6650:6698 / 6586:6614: 1.41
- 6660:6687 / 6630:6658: 1.87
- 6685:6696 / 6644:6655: 1.29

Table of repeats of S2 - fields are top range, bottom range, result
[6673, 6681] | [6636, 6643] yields 2.41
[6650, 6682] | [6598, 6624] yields 1.30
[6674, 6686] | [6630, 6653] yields 2.17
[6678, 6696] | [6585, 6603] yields 1.58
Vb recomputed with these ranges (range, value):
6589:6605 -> 12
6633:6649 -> 10.7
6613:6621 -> 15.2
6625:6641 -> 11.3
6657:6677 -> 19.2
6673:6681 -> 25.8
